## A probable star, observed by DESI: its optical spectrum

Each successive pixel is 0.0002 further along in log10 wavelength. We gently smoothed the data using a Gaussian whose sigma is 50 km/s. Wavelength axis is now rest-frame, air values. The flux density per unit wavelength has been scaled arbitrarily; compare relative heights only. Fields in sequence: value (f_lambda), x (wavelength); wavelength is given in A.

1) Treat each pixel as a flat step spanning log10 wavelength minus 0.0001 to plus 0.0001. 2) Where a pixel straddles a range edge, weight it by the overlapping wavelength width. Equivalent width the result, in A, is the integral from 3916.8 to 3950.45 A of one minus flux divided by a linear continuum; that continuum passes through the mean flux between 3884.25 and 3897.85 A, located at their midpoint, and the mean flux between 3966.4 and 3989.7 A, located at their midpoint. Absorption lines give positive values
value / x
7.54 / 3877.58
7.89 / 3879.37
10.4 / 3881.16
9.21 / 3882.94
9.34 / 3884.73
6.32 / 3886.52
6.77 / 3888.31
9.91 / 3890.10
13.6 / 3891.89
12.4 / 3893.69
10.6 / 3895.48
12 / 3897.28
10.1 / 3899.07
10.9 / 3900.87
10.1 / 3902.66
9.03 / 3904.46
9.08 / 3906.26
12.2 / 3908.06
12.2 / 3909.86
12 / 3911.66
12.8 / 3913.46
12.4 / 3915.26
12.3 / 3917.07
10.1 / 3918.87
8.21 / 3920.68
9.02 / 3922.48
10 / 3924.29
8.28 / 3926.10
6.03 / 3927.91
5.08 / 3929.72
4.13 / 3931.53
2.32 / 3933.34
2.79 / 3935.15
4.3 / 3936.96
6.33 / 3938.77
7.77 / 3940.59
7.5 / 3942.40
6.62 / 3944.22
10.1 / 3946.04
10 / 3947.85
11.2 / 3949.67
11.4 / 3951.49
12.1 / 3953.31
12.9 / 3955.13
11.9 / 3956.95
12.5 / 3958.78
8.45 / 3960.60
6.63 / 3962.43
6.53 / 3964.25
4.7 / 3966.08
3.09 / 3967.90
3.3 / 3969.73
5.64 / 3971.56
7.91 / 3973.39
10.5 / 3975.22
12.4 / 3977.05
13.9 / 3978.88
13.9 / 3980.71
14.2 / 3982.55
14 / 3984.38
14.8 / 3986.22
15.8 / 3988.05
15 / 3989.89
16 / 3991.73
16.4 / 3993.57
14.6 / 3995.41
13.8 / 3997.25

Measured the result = 9.8 A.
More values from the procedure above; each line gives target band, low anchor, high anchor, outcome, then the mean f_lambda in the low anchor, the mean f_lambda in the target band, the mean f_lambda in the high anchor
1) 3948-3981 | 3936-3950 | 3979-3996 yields 4.9 A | 7.83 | 9.31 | 14.9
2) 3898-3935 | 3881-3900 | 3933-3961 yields 1.3 A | 10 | 9.19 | 8.77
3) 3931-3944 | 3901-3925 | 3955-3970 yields 5.7 A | 10.7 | 5.13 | 7.7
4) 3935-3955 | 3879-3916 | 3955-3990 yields 3.4 A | 10.5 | 8.59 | 10.2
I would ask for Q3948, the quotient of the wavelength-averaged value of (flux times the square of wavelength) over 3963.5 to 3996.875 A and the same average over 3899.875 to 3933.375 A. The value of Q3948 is 1.24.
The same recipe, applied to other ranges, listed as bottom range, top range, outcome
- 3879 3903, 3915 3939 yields 0.72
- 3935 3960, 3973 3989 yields 1.45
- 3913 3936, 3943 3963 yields 1.34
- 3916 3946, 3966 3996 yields 1.71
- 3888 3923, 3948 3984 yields 0.92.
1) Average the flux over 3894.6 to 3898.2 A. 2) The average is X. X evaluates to 11.3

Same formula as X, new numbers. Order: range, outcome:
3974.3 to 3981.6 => 12.7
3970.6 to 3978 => 9.1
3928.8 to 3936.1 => 3.59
